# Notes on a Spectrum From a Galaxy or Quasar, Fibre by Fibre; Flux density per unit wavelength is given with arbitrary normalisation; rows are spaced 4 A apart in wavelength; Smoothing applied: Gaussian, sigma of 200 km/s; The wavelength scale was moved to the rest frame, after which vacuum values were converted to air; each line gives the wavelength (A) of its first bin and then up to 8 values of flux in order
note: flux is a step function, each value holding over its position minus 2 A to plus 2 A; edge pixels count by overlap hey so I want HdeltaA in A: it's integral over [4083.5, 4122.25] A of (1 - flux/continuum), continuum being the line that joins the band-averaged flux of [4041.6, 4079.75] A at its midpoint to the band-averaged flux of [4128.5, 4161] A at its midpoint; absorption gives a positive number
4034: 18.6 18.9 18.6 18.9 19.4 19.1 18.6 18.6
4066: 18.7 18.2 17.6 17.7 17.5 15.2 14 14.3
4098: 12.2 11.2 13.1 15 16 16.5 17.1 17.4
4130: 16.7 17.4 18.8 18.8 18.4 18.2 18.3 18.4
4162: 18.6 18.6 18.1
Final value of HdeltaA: 8.38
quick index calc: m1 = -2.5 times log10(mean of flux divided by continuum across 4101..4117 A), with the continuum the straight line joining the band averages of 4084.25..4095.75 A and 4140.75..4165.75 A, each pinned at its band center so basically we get 0.11 mag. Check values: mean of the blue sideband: 14.5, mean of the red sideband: 18.5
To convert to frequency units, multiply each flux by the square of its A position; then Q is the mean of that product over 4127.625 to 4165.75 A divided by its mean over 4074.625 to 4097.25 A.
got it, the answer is 1.2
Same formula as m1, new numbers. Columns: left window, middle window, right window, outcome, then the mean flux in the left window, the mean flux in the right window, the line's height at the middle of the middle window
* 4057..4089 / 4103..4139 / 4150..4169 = 0.12 mag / 17.6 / 18.4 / 18.1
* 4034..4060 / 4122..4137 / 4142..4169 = 0.08 mag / 18.9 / 18.4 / 18.5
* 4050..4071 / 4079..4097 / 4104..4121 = 0.12 mag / 18.7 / 15.3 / 16.9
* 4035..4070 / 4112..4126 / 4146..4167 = 0.12 mag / 18.8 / 18.4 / 18.6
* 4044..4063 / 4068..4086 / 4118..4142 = 0.06 mag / 18.9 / 17.5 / 18.5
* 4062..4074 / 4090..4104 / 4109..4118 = 0.29 mag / 18.3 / 15.8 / 16.7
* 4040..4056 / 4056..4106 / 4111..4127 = 0.12 mag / 19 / 16.6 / 17.9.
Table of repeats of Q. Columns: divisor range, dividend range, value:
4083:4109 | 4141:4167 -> 1.40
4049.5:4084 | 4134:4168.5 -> 1.05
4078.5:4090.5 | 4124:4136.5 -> 1.10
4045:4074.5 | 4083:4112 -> 0.75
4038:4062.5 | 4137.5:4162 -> 1.03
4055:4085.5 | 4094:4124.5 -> 0.82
